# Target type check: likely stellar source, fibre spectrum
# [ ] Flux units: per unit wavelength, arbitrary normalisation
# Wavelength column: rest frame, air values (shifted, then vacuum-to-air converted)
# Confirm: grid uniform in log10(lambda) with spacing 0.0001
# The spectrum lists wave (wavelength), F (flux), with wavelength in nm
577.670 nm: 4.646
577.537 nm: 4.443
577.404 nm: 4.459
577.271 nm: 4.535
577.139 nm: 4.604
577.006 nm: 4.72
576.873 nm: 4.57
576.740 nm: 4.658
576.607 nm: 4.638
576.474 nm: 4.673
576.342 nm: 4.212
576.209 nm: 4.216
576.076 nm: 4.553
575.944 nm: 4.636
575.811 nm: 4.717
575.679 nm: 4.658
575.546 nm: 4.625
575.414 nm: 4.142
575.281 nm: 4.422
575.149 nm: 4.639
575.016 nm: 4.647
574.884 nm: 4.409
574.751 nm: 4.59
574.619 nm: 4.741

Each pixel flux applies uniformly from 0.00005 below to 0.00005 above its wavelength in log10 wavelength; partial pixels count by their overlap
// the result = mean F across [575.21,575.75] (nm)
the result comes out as 4.47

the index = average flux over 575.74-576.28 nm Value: 4.53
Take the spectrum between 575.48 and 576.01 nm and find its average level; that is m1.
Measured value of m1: 4.66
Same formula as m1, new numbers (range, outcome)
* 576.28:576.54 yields 4.46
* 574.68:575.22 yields 4.57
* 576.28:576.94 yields 4.55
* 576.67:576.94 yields 4.6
